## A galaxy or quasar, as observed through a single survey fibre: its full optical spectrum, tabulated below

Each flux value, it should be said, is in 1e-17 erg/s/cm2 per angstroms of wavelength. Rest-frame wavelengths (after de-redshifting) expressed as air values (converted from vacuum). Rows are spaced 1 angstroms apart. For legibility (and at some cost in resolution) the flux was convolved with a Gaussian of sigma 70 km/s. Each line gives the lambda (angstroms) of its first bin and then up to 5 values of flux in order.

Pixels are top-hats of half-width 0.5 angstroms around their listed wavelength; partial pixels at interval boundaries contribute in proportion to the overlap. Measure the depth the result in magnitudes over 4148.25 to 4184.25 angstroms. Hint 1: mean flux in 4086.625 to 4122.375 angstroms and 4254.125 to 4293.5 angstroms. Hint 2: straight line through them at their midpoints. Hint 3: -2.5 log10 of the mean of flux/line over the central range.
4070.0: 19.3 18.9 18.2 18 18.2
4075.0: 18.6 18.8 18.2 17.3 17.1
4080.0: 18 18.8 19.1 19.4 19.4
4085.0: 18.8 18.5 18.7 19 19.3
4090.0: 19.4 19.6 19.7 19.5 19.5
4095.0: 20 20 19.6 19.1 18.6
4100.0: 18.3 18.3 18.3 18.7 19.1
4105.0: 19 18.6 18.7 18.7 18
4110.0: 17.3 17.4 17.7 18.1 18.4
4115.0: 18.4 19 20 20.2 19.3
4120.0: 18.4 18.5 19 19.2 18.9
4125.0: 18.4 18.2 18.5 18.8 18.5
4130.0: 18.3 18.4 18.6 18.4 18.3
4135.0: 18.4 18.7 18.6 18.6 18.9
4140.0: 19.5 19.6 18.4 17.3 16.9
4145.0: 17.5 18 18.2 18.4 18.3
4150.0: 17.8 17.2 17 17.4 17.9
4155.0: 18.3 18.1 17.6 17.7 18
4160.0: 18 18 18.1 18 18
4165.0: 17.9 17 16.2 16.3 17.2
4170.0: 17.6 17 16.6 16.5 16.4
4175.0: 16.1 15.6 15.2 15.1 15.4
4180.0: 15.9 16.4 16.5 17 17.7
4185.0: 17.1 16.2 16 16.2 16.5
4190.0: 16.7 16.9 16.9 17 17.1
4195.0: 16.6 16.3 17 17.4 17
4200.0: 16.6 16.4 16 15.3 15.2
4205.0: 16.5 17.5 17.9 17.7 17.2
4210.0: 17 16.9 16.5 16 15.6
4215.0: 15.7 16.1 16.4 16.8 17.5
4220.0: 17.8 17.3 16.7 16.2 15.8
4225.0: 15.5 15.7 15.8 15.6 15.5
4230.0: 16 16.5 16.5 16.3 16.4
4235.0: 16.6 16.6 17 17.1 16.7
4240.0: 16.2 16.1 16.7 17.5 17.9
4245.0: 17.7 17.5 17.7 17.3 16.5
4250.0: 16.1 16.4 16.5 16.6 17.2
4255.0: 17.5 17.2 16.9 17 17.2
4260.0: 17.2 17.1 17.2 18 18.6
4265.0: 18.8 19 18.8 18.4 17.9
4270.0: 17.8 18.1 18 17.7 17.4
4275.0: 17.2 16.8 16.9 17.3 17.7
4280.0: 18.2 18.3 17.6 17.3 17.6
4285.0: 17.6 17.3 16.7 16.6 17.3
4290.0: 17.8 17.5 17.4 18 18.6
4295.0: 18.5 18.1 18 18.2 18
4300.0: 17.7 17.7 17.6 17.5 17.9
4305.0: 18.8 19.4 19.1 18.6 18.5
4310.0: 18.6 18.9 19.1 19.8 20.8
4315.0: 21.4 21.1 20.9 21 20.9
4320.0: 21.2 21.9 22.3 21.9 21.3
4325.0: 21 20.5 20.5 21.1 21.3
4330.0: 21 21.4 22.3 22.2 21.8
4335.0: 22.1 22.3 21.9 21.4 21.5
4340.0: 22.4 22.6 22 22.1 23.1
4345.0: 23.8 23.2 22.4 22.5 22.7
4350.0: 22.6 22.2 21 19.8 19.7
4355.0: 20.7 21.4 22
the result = 0.08 mag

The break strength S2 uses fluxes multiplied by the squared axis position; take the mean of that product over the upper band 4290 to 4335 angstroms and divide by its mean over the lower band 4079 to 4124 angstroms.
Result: 1.2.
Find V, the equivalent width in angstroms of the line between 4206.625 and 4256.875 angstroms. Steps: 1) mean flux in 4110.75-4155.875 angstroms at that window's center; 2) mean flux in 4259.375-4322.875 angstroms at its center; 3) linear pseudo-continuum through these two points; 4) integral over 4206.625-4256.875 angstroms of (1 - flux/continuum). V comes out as 4.8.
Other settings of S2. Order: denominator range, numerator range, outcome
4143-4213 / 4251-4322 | 1.13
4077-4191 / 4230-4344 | 1.11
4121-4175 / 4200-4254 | 0.96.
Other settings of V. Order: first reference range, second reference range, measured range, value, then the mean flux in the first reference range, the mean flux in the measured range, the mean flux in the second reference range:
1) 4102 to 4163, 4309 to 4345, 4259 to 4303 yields 6.1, 18.4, 17.7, 21.3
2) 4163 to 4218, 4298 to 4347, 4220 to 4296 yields 6.1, 16.6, 17.2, 20.7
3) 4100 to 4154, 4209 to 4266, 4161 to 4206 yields 2.4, 18.4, 16.6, 16.8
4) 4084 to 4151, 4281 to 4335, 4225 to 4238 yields 2.0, 18.7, 16.2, 19.4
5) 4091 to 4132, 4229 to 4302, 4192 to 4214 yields 1.5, 18.8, 16.7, 17.4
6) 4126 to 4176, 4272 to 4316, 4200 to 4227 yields 2.2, 17.8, 16.5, 18.1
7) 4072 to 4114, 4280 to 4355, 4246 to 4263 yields 2.3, 18.7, 17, 20.1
